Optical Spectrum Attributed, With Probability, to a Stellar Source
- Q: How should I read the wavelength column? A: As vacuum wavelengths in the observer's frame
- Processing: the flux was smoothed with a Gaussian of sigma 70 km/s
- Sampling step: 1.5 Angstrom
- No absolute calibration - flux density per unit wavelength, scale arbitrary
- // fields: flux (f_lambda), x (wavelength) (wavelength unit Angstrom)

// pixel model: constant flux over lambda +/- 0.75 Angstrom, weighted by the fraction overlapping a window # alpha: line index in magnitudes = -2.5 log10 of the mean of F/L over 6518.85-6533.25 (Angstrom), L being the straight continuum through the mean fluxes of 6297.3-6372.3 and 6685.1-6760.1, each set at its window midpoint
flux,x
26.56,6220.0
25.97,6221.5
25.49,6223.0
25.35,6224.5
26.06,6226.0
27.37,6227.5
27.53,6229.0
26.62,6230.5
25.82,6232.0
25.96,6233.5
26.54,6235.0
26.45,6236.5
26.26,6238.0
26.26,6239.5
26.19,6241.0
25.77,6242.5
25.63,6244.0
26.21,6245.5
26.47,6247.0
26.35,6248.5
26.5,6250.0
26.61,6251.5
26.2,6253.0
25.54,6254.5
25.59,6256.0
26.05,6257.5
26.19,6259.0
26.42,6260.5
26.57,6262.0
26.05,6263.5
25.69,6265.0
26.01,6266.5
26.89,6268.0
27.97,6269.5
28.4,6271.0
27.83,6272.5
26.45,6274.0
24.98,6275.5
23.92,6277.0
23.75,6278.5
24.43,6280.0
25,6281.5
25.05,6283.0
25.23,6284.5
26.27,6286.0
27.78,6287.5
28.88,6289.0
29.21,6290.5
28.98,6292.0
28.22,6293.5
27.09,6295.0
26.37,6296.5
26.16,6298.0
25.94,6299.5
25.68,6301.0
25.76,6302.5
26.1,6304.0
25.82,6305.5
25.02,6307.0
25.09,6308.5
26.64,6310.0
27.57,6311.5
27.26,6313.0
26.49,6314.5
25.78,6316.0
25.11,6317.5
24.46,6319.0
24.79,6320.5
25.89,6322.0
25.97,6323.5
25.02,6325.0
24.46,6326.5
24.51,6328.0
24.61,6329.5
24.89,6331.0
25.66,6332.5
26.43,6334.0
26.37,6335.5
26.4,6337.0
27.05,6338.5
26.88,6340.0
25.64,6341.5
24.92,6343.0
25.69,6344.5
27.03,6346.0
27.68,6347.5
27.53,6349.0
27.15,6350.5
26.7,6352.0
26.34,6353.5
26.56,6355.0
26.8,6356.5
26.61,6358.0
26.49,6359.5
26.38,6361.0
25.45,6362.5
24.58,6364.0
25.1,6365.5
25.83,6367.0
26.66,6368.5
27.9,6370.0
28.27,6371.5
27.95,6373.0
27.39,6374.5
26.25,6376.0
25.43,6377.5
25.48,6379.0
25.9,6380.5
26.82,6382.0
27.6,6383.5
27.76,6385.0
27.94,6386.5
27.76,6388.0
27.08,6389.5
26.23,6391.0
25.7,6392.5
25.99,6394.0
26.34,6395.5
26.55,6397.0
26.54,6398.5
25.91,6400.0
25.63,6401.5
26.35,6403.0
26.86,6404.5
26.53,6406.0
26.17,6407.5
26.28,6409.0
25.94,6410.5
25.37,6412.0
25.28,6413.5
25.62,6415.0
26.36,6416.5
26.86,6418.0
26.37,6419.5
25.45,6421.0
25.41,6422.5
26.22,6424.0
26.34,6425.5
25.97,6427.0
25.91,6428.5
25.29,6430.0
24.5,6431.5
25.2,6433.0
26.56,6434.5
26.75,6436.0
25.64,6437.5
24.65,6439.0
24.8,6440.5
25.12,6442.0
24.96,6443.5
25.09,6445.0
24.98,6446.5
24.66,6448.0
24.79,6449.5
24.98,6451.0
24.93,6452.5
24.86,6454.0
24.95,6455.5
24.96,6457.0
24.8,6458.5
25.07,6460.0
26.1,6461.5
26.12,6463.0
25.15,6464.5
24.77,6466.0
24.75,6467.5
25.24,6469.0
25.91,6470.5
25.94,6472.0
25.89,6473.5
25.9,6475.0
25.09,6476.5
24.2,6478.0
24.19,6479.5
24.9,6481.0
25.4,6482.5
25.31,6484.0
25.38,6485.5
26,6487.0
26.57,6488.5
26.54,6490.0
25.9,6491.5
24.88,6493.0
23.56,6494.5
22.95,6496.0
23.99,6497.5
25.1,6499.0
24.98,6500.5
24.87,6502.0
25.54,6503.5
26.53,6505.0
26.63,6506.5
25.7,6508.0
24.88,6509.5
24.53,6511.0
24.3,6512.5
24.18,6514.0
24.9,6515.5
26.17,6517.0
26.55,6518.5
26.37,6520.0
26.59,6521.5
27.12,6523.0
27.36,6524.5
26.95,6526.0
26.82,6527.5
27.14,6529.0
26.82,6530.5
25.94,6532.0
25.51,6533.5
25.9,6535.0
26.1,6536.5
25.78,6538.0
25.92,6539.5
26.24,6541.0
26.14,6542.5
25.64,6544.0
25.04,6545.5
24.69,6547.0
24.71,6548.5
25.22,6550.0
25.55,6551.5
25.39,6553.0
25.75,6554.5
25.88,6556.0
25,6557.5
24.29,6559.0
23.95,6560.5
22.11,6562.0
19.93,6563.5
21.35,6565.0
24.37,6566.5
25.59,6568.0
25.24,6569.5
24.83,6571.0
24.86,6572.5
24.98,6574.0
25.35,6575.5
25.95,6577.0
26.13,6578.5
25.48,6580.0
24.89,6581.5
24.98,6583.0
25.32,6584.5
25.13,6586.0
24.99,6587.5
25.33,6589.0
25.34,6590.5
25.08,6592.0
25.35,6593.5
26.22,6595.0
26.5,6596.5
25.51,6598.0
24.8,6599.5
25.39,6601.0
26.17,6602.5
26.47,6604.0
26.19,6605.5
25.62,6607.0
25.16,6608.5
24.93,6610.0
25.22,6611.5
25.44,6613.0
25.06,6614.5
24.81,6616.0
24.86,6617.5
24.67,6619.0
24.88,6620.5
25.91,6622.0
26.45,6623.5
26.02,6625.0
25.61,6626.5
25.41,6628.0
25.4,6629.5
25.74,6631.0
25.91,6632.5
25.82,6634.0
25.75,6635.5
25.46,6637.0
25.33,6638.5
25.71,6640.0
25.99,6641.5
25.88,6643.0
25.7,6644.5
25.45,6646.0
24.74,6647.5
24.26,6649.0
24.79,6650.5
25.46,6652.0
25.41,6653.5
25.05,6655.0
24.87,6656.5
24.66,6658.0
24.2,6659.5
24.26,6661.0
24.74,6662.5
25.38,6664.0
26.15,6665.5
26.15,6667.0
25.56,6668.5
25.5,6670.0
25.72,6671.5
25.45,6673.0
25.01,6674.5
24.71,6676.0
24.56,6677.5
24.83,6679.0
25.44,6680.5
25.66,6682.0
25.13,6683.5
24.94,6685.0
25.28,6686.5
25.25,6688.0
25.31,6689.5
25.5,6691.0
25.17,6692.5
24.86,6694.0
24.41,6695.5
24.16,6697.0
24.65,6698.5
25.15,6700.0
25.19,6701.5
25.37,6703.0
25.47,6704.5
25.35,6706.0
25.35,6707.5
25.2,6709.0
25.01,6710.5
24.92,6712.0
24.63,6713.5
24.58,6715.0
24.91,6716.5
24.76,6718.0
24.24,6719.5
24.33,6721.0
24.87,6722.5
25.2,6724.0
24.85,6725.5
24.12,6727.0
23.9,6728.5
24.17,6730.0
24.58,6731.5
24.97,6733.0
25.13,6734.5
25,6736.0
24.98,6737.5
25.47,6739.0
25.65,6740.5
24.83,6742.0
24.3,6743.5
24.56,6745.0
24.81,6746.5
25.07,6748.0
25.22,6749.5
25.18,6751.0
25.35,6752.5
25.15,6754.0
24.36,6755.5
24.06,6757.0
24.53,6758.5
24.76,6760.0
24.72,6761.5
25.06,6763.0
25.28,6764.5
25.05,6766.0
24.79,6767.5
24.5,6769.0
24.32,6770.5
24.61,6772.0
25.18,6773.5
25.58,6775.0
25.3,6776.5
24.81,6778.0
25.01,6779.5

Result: -0.05 mag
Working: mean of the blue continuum 26.1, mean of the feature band 26.7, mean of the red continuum 24.9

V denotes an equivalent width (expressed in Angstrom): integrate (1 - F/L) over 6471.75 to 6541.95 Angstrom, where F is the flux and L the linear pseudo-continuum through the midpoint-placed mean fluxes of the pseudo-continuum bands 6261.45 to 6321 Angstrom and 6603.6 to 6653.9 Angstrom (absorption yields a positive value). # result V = 0.35 Angstrom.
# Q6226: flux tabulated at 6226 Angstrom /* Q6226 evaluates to 26.06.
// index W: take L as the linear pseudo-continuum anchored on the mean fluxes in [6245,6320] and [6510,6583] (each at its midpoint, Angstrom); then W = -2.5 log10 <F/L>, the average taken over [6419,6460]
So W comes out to 0.016 mag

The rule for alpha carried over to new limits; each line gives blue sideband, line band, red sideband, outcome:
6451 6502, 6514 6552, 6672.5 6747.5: -0.04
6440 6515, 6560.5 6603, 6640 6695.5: 0.01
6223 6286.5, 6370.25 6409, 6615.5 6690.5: -0.03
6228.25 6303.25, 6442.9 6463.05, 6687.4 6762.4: 0.03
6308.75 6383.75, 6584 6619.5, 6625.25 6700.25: 0.00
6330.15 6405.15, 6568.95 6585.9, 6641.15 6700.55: 0.01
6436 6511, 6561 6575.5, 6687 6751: 0.06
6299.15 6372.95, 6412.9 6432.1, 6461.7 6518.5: -0.01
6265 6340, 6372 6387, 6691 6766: -0.04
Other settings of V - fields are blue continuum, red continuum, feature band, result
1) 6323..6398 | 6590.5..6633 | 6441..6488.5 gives 1.5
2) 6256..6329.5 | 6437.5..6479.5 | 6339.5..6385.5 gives -1.5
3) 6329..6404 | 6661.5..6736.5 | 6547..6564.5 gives 0.9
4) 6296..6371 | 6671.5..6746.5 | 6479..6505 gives 0.5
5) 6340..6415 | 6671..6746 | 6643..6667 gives 0.1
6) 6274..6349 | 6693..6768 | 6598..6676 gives -0.8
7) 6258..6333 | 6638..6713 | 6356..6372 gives -0.3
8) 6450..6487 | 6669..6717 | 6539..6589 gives 0.6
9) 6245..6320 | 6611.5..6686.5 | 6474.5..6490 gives 0.2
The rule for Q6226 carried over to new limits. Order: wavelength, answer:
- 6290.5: 29.21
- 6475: 25.9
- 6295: 27.09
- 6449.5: 24.79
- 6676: 24.71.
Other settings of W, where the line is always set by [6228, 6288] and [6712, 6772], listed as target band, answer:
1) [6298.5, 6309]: 0.01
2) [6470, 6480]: 0.01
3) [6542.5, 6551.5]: 0.01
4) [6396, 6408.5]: -0.02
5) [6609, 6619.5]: 0.01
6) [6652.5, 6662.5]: 0.01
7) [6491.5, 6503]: 0.04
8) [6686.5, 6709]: -0.01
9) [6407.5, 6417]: -0.01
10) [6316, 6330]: 0.04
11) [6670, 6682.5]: -0.01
